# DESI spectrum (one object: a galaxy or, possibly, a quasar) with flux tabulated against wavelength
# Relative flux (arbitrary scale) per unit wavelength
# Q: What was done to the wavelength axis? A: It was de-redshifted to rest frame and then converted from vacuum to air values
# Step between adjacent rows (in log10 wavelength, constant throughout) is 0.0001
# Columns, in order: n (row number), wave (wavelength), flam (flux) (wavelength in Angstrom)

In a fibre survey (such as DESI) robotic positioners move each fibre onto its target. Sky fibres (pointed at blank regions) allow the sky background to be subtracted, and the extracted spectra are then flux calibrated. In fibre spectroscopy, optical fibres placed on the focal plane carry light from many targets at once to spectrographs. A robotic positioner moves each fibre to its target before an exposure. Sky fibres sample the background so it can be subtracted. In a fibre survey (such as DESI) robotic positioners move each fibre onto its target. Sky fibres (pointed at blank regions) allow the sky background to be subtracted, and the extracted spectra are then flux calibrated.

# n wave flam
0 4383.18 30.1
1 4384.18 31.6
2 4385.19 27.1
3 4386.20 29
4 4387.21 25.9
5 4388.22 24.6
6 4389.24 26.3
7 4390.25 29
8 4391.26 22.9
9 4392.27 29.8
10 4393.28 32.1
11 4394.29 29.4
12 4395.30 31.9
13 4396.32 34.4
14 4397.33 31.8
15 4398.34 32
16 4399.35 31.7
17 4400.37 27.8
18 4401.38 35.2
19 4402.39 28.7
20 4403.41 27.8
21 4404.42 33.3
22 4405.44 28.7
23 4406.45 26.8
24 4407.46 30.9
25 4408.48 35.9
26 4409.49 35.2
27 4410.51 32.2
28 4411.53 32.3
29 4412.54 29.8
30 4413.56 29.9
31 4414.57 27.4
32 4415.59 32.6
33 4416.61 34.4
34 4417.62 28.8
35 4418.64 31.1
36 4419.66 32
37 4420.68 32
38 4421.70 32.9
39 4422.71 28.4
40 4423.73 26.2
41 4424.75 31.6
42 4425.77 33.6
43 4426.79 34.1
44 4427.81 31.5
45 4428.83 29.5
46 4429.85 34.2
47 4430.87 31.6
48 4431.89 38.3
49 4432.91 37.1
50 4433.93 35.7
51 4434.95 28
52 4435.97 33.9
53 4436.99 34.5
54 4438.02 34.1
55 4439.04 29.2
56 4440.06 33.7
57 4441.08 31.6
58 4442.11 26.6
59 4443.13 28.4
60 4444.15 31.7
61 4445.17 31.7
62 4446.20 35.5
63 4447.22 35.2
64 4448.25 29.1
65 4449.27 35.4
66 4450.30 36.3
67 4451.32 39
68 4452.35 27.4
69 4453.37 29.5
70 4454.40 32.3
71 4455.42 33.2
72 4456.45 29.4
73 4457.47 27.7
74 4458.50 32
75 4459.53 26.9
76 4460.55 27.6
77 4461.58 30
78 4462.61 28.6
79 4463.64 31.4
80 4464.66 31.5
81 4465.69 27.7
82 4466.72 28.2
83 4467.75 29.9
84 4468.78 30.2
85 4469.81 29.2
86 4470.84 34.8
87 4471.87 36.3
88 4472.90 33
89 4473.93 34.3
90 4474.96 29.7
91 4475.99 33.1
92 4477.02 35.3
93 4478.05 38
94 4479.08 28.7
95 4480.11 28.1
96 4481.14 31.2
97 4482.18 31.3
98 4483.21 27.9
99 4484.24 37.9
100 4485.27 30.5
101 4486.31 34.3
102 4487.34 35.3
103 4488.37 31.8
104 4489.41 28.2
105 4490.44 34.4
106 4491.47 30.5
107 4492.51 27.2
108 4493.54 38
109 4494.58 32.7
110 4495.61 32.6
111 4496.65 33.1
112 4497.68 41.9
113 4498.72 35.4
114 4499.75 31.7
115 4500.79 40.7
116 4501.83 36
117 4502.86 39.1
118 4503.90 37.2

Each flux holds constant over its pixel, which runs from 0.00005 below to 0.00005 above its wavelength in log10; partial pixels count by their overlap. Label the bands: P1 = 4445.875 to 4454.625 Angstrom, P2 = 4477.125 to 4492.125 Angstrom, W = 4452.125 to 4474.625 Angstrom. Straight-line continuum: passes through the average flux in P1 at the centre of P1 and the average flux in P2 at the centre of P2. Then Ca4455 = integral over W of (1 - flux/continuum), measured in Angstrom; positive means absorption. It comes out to 1.6 Angstrom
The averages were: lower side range 33.3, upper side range 32.1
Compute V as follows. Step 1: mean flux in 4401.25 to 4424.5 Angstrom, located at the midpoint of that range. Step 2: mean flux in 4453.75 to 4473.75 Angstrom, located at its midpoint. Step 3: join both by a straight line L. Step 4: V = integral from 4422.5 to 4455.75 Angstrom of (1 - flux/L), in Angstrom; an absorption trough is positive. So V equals -1.8 Angstrom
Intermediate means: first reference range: 30.9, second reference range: 30.6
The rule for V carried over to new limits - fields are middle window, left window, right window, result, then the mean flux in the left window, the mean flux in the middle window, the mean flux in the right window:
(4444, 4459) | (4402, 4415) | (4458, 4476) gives -0.8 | 30.7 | 32.4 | 30.7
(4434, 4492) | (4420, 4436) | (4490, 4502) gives 3.1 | 32.4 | 31.7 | 34.5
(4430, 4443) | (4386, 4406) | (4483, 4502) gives -0.6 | 29.6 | 32.8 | 33.7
